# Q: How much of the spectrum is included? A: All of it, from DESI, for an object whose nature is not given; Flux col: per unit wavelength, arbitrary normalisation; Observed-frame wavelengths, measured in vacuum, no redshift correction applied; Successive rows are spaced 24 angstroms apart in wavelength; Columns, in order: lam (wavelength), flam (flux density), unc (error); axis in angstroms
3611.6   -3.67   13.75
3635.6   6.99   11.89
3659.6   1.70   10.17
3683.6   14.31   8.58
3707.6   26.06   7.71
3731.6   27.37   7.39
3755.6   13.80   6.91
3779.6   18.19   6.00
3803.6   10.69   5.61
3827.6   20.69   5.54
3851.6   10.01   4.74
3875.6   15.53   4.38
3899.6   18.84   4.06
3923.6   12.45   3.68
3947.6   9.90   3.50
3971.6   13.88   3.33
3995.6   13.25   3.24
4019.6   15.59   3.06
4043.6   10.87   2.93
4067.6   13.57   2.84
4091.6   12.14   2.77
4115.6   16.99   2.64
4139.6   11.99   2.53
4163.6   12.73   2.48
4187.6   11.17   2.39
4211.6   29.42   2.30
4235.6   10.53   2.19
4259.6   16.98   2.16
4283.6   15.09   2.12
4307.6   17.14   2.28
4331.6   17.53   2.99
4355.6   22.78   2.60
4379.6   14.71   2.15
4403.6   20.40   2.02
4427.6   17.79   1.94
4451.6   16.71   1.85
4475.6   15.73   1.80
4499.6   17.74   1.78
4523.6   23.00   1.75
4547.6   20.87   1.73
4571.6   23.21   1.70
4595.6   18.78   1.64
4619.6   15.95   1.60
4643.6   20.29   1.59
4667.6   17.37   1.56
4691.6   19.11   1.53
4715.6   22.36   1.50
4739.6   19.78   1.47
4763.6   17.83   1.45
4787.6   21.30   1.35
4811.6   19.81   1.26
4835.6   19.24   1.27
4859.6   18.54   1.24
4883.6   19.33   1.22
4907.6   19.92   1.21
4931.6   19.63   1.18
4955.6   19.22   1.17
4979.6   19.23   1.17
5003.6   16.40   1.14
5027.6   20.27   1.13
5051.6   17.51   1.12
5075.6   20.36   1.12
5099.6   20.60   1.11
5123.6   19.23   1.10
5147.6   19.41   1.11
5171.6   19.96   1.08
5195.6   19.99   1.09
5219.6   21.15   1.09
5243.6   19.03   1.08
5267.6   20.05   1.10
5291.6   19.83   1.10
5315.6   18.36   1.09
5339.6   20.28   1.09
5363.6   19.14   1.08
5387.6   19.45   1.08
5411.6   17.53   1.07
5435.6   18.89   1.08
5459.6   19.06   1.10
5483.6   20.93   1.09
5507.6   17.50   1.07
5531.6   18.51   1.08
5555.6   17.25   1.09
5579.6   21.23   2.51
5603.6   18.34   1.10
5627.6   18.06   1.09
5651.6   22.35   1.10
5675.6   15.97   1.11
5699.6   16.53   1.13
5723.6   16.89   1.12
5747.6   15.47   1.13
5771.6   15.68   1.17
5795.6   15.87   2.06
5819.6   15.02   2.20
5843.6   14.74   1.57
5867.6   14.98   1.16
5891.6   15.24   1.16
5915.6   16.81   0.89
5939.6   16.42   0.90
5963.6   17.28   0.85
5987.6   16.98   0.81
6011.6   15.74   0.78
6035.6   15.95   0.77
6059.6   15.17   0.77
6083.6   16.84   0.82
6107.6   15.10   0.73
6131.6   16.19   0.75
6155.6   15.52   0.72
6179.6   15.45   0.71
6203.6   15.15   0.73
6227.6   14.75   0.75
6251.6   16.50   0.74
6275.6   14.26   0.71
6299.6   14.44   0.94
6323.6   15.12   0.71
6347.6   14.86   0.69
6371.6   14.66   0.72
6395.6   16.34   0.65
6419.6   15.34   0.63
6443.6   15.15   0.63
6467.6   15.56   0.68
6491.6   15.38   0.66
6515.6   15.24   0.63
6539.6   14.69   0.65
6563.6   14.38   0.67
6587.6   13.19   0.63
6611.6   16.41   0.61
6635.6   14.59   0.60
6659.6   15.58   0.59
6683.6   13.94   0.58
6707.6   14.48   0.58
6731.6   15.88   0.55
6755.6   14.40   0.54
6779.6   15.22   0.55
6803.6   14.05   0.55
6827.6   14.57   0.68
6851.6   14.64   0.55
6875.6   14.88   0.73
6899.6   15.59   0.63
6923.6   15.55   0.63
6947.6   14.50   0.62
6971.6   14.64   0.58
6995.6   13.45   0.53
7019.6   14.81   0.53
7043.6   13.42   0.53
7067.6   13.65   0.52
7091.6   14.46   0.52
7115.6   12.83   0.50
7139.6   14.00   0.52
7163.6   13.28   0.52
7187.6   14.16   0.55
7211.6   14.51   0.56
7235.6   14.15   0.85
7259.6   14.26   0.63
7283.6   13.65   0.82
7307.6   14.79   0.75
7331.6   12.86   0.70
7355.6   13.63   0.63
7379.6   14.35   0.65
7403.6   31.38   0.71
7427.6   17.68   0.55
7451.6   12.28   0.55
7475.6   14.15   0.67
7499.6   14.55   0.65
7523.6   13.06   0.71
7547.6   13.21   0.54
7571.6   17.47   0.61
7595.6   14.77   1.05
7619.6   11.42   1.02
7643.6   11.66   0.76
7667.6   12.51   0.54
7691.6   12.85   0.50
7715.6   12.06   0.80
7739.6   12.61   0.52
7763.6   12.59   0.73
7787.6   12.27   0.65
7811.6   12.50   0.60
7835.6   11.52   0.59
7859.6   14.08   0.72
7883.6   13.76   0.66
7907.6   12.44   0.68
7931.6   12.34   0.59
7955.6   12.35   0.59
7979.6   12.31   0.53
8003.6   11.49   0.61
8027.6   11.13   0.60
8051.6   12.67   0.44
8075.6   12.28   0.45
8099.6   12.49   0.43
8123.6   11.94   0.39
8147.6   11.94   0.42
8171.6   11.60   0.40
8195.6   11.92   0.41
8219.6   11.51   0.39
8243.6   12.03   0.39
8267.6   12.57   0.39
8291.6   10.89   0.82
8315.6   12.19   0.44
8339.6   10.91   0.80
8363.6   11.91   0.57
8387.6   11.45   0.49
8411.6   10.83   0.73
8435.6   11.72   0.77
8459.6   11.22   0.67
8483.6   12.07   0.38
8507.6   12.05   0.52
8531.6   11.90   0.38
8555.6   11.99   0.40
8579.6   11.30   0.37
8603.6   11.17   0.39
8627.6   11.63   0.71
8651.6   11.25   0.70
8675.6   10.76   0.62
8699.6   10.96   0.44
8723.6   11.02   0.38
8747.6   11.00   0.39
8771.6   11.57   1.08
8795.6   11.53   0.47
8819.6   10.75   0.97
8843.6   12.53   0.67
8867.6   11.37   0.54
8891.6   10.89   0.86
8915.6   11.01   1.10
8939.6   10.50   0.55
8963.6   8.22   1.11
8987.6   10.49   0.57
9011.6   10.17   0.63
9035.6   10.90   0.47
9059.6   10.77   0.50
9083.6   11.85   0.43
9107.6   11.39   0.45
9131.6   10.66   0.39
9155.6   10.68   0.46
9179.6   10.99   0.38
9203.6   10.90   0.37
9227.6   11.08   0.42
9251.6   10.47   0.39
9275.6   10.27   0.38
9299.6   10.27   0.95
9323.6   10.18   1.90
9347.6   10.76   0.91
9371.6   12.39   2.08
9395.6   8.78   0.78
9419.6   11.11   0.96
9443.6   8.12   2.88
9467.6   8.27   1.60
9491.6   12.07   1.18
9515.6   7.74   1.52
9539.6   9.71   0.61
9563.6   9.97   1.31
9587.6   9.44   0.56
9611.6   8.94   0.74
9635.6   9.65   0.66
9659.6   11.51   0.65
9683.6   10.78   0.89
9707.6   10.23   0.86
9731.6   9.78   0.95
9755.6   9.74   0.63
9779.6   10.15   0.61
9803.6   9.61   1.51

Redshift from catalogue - 0.13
